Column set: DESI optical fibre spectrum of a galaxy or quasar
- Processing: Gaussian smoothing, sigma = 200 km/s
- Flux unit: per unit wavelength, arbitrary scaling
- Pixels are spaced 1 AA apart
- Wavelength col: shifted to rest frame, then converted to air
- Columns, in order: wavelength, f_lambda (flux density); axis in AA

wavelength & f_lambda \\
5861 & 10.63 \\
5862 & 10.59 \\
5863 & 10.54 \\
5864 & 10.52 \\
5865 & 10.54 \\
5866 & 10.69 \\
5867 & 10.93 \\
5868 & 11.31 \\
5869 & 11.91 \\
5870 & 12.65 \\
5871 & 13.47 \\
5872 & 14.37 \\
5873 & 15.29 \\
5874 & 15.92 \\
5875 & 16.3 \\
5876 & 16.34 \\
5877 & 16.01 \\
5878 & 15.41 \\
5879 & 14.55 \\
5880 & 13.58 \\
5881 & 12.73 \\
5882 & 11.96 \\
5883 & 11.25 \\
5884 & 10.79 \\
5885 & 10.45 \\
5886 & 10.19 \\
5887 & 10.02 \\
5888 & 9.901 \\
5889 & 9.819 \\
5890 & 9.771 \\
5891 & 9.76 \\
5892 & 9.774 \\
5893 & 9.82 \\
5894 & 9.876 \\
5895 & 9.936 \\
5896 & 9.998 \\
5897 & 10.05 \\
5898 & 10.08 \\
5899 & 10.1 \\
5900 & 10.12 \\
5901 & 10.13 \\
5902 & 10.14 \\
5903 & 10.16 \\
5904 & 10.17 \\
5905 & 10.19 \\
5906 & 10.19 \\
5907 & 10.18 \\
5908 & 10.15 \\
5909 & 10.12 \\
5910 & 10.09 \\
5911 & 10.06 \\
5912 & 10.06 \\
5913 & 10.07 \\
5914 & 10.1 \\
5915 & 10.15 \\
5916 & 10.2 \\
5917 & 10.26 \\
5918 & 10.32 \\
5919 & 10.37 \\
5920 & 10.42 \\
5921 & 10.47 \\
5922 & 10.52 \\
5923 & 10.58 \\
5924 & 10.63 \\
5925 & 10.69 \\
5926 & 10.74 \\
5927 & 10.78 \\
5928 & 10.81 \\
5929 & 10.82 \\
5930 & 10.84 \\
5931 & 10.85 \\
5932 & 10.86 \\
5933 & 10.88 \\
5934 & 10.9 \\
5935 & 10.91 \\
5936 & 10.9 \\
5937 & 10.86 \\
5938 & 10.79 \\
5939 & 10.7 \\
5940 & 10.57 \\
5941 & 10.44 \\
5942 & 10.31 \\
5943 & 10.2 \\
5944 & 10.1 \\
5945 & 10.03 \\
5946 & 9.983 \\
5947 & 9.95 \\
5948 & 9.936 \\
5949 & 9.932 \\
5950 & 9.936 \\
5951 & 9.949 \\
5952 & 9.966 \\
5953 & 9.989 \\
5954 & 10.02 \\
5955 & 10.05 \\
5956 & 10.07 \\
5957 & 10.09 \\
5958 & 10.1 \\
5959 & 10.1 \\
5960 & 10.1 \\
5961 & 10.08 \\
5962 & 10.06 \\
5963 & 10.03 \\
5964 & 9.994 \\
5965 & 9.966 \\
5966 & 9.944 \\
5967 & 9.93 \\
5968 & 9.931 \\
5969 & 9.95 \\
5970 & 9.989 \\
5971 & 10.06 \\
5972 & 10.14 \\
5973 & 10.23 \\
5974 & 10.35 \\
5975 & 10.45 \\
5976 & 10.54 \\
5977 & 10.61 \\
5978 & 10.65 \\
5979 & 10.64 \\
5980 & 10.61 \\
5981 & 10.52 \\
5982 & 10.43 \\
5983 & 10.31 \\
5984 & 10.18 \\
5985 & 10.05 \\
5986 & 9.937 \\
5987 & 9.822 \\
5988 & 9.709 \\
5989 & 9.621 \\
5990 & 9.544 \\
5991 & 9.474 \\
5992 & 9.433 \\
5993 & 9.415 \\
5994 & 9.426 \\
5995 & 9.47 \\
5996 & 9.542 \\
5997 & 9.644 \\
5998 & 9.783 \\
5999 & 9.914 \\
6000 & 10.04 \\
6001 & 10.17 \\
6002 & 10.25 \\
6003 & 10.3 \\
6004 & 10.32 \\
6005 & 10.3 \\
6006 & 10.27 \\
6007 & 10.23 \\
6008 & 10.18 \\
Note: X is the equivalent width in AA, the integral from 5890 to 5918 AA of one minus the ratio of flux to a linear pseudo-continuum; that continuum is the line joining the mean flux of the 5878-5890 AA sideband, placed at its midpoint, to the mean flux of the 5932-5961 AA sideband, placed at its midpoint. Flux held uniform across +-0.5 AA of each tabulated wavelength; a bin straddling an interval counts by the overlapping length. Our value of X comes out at 2.6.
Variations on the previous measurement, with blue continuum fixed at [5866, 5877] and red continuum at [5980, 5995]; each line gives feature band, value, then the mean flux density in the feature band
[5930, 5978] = 3.18 AA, 10.3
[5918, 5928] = 1.22 AA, 10.6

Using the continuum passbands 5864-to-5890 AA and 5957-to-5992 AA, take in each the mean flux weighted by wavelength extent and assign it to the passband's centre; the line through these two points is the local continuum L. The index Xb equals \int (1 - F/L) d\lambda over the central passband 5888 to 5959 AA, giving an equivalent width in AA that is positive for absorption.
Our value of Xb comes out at 6.9 AA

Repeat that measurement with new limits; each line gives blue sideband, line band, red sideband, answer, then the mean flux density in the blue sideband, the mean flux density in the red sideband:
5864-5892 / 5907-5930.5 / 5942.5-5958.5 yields 1.4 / 12.4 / 10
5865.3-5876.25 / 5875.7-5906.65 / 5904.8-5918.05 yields 2.1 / 13.4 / 10.1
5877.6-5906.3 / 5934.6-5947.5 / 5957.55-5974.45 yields -0.2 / 10.7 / 10.1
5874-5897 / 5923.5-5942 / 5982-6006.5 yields 0.3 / 11.8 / 9.88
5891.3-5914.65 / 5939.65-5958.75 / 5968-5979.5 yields 0.3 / 10.1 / 10.3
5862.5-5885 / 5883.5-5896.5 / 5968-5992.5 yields 2.6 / 13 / 10.1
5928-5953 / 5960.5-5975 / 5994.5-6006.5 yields 0.3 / 10.4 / 10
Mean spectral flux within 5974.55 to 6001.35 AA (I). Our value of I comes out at 10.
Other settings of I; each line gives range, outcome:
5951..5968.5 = 10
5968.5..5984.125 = 10.4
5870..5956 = 10.9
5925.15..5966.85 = 10.3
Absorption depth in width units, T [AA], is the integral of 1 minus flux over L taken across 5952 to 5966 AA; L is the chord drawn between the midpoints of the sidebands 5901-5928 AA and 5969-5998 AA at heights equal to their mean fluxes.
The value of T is 0.1 AA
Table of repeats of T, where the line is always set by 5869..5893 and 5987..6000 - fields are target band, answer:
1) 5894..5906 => 1.95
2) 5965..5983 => -0.30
